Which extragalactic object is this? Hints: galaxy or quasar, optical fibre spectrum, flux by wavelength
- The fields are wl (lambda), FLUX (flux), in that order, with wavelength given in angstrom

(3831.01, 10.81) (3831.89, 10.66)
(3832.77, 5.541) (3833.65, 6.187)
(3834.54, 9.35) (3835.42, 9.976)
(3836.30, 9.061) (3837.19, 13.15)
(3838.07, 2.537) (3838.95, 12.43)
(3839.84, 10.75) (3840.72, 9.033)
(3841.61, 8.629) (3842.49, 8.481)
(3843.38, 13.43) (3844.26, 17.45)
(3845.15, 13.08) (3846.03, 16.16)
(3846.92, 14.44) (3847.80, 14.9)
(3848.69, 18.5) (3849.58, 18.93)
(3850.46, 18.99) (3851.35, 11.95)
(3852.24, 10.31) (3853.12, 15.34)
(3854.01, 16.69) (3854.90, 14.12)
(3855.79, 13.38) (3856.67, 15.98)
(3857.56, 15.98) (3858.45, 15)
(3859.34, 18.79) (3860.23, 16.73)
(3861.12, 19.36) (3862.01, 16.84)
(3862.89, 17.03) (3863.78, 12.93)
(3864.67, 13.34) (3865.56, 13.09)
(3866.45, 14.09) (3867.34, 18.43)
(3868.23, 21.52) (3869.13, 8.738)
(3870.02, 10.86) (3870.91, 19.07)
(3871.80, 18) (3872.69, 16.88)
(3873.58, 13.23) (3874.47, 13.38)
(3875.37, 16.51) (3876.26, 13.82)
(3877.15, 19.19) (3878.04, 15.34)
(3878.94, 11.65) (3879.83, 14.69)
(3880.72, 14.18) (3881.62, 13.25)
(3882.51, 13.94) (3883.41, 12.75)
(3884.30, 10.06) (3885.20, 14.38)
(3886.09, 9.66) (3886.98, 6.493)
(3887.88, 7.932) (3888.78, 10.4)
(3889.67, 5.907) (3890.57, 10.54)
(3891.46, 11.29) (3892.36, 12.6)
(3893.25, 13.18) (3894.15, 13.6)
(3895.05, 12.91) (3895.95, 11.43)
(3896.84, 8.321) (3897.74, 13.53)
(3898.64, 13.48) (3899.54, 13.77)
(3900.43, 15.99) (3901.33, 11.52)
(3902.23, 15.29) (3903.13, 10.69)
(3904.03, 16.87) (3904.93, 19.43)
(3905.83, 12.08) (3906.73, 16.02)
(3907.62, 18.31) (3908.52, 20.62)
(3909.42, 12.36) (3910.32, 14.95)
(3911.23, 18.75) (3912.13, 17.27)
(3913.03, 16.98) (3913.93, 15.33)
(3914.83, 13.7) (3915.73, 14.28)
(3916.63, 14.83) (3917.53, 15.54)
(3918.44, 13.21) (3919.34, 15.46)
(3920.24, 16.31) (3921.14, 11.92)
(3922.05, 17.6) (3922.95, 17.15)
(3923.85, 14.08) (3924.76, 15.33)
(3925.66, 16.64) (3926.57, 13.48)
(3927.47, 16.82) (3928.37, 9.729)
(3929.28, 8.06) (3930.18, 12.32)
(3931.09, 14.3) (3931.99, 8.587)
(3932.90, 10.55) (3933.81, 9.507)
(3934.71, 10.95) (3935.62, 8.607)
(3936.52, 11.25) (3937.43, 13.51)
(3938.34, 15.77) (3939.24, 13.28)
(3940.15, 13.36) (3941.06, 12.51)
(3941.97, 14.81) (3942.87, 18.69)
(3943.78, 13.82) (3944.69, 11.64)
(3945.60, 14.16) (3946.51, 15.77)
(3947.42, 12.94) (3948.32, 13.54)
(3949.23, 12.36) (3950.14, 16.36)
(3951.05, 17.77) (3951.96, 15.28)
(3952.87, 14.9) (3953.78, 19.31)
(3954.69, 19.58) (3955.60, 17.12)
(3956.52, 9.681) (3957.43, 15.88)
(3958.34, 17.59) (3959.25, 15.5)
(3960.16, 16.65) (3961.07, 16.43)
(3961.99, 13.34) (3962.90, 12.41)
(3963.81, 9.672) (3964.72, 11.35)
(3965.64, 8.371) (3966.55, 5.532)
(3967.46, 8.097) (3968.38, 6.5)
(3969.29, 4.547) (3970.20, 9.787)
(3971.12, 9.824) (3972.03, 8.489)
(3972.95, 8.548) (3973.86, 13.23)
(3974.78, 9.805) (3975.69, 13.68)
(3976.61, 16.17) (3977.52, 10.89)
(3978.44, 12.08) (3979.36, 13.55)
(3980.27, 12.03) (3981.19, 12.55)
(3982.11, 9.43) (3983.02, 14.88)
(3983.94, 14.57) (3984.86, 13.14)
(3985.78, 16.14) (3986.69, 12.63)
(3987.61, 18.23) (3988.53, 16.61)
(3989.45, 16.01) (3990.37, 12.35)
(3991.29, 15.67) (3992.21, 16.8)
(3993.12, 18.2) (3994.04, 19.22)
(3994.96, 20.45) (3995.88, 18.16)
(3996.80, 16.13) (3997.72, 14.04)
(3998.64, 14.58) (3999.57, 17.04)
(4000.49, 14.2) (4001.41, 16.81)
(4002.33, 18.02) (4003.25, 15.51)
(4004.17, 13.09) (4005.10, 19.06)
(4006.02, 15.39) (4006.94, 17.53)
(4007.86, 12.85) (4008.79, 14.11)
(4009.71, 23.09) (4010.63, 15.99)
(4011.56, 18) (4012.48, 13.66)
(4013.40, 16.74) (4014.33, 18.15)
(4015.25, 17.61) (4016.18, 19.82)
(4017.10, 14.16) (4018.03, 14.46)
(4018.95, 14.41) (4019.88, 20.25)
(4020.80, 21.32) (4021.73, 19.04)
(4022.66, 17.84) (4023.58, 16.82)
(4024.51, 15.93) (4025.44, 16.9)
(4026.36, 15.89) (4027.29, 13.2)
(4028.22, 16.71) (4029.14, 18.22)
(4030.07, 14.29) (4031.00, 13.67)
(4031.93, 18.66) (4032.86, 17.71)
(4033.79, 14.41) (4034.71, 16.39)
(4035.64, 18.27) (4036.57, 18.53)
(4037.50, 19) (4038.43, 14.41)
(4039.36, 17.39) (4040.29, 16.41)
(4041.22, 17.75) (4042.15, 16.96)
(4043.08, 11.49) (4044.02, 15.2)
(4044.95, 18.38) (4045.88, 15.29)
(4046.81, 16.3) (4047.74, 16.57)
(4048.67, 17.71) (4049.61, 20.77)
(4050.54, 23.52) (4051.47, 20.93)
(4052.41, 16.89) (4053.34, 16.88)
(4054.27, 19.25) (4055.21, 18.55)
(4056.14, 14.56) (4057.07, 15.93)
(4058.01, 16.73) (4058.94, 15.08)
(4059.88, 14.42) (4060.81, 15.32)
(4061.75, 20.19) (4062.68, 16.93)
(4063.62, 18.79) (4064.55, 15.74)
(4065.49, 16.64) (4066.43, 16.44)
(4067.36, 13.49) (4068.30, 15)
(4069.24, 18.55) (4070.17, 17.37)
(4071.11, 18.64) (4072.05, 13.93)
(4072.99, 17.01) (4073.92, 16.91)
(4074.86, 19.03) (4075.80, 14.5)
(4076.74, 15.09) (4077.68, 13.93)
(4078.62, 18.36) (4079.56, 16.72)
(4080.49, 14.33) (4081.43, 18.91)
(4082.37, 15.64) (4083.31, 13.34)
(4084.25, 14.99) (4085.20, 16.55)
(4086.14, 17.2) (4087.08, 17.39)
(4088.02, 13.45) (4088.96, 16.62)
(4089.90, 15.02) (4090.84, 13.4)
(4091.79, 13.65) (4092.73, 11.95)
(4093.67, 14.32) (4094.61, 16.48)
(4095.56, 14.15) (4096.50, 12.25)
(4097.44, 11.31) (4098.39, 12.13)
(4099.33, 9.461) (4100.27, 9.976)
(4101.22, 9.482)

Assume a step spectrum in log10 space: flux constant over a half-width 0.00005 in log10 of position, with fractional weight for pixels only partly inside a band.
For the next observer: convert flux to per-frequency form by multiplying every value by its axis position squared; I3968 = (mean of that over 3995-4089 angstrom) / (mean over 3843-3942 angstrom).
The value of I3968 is 1.3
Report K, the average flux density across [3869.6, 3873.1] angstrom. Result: 16.3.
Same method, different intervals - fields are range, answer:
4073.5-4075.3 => 18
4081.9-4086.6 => 15.5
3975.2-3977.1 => 14.8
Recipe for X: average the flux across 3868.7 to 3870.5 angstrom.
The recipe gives 10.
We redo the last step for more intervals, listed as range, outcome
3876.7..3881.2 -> 15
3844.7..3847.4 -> 14.6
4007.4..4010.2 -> 16.7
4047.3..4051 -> 19.6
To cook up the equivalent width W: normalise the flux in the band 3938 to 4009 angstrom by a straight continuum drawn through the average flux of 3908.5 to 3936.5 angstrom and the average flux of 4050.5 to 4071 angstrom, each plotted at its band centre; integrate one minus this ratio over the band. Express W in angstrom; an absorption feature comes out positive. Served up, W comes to 4.7 angstrom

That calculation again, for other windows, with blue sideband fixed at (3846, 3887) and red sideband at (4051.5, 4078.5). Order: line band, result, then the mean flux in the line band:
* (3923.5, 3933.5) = 1.8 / 12.6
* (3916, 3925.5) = 0.1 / 15.2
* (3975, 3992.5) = 2.1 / 14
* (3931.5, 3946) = 2.8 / 12.6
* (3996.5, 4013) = 0.0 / 16.1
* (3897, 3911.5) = 0.2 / 15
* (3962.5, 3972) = 4.3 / 8.59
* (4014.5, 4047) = -0.8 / 16.7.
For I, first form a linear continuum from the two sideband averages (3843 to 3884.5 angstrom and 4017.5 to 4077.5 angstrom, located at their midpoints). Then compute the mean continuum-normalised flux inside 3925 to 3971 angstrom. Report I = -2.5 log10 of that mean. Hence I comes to 0.22 mag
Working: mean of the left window 15.2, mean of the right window 16.8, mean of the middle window 13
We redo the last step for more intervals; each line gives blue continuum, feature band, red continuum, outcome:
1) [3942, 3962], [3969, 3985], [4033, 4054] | 0.35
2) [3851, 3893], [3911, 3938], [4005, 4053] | 0.09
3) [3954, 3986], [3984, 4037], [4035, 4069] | -0.14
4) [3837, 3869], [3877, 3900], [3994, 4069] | 0.24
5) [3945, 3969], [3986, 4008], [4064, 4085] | -0.13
